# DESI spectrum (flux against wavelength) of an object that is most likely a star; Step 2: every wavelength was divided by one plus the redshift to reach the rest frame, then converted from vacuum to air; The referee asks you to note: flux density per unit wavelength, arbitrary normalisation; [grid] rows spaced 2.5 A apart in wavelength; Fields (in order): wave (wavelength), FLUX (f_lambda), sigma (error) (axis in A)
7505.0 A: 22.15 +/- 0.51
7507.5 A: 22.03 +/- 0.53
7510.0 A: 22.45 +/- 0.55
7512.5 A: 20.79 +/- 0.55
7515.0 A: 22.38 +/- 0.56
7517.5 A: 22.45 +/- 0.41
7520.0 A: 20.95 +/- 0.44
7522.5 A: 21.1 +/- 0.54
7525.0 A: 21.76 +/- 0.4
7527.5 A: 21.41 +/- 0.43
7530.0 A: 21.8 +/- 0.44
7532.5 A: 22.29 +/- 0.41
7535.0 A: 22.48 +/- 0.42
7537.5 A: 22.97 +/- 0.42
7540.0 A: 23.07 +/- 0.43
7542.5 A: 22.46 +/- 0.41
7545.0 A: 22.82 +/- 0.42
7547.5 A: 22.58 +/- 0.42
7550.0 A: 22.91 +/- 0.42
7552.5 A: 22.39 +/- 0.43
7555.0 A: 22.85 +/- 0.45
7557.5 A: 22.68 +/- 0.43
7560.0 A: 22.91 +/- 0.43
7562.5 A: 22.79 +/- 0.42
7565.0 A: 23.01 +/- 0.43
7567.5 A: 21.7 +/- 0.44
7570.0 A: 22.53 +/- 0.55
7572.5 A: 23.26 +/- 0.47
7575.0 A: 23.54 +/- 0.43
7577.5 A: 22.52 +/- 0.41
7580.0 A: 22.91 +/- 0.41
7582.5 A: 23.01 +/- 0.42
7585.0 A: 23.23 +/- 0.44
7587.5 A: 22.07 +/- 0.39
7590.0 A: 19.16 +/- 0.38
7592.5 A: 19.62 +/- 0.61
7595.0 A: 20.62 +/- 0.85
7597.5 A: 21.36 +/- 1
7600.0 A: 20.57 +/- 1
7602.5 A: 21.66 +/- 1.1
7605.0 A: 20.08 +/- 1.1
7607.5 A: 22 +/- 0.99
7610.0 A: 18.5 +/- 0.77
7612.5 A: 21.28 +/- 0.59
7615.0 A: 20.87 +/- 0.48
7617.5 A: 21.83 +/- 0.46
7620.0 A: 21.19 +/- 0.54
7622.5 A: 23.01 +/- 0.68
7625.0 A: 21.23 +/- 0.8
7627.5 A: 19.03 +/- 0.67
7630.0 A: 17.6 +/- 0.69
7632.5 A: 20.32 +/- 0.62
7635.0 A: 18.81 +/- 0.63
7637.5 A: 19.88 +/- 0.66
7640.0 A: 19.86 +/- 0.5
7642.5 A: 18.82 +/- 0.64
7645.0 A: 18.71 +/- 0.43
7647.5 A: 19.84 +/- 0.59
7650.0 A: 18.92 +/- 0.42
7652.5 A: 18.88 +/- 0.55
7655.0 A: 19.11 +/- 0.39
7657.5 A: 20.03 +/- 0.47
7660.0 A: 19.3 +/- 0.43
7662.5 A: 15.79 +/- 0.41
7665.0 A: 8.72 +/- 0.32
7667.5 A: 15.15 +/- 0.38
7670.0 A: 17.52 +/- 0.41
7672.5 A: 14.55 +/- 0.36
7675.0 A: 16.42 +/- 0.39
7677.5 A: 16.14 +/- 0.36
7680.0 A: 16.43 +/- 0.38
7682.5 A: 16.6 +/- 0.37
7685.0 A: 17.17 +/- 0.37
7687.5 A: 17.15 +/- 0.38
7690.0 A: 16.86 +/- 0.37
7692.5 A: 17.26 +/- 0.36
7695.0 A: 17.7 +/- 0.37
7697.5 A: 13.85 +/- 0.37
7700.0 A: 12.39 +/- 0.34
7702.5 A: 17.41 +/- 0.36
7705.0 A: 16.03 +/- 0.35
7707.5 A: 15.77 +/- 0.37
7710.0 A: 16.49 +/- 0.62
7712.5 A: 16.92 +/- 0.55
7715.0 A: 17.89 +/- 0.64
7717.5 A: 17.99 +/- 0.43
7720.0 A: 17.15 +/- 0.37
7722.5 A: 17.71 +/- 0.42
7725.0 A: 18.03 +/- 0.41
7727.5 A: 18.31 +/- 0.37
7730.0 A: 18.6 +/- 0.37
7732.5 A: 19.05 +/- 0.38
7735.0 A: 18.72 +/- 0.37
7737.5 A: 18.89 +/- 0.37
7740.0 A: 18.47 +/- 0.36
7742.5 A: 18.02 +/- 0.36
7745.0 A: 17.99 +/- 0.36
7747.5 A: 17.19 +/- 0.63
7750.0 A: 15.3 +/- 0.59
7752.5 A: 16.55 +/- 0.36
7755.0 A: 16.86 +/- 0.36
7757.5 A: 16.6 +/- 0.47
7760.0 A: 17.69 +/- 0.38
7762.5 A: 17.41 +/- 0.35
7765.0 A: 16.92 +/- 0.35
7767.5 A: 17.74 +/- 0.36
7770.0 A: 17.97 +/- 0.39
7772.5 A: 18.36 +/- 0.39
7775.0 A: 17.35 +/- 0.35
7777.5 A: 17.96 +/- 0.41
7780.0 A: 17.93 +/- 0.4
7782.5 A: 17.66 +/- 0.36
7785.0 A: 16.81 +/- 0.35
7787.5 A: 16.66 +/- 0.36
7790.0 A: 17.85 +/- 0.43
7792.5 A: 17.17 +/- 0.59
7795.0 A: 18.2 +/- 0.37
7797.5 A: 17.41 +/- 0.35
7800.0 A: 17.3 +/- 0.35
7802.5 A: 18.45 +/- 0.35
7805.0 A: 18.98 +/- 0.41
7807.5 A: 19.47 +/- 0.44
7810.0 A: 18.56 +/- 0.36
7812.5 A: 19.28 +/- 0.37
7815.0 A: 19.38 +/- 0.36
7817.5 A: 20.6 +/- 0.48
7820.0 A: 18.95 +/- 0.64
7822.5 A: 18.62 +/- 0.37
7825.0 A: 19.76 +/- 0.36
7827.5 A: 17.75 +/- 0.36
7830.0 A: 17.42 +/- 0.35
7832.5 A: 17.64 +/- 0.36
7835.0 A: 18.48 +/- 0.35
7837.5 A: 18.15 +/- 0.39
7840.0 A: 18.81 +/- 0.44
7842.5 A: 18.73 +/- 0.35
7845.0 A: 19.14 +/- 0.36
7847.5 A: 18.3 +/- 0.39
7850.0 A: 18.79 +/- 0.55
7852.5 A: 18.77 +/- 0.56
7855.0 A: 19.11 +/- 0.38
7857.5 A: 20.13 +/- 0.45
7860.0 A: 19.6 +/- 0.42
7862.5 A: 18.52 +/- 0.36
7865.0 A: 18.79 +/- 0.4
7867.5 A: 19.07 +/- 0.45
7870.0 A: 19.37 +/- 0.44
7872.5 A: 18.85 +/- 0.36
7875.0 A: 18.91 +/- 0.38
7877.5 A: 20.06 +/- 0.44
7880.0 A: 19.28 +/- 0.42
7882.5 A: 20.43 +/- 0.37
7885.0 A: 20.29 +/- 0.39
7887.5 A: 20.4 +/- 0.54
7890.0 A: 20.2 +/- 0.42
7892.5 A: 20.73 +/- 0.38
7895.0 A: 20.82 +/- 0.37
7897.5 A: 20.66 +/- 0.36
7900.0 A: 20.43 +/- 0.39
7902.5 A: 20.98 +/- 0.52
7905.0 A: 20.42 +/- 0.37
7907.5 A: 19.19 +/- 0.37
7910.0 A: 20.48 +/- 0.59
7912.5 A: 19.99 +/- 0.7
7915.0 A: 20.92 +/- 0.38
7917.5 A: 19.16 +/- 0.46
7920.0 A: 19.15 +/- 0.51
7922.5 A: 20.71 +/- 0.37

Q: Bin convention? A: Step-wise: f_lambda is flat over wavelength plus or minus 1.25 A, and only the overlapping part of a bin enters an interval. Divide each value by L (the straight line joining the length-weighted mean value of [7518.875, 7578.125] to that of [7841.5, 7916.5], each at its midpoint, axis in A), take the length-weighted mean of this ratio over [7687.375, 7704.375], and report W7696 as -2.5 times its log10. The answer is 0.306 mag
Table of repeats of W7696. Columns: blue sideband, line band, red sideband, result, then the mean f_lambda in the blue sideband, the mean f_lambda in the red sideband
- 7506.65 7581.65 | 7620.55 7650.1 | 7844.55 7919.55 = 0.102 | 22.4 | 19.7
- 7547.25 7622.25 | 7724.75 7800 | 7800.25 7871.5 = 0.122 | 21.9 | 18.9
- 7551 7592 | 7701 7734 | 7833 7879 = 0.183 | 22.5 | 19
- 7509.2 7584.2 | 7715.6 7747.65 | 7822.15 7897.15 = 0.130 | 22.4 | 19.2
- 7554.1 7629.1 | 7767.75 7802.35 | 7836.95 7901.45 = 0.146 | 21.7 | 19.5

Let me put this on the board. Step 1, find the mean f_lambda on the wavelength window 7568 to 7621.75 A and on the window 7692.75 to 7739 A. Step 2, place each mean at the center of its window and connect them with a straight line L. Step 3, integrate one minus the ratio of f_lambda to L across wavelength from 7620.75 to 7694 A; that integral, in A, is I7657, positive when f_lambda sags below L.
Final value 5.3 A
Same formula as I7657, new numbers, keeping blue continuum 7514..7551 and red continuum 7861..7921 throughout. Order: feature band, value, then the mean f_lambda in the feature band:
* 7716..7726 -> 1.6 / 17.7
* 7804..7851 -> 3.5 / 18.8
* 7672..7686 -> 3.3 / 16.3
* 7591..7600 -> 0.5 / 20.5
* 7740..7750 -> 1.6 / 17.5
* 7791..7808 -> 2.0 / 18.1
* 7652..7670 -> 4.0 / 16.7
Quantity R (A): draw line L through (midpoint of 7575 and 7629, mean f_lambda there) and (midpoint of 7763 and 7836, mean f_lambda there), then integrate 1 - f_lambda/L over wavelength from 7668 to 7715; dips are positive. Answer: 8.4 A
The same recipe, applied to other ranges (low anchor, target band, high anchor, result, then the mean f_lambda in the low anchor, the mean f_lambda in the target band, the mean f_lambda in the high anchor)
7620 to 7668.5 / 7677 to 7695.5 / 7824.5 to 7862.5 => 1.7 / 18.7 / 16.9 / 18.7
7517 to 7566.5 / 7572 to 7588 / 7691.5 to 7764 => -1.2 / 22.4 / 23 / 17.2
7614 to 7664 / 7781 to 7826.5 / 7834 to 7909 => 2.7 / 19.6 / 18.4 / 19.5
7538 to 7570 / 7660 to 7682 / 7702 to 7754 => 4.4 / 22.7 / 15.4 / 17.5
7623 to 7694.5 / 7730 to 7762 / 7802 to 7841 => 1.2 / 17.8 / 17.6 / 18.8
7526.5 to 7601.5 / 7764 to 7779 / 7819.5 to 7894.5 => 1.7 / 22.3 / 17.7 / 19.1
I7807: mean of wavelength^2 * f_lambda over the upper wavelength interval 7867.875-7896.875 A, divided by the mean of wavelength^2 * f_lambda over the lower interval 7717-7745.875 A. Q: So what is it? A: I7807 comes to 1.13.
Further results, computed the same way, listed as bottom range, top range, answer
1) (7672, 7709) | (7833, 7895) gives 1.25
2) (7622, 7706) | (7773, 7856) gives 1.09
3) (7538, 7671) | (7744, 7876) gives 0.93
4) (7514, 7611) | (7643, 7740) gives 0.80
